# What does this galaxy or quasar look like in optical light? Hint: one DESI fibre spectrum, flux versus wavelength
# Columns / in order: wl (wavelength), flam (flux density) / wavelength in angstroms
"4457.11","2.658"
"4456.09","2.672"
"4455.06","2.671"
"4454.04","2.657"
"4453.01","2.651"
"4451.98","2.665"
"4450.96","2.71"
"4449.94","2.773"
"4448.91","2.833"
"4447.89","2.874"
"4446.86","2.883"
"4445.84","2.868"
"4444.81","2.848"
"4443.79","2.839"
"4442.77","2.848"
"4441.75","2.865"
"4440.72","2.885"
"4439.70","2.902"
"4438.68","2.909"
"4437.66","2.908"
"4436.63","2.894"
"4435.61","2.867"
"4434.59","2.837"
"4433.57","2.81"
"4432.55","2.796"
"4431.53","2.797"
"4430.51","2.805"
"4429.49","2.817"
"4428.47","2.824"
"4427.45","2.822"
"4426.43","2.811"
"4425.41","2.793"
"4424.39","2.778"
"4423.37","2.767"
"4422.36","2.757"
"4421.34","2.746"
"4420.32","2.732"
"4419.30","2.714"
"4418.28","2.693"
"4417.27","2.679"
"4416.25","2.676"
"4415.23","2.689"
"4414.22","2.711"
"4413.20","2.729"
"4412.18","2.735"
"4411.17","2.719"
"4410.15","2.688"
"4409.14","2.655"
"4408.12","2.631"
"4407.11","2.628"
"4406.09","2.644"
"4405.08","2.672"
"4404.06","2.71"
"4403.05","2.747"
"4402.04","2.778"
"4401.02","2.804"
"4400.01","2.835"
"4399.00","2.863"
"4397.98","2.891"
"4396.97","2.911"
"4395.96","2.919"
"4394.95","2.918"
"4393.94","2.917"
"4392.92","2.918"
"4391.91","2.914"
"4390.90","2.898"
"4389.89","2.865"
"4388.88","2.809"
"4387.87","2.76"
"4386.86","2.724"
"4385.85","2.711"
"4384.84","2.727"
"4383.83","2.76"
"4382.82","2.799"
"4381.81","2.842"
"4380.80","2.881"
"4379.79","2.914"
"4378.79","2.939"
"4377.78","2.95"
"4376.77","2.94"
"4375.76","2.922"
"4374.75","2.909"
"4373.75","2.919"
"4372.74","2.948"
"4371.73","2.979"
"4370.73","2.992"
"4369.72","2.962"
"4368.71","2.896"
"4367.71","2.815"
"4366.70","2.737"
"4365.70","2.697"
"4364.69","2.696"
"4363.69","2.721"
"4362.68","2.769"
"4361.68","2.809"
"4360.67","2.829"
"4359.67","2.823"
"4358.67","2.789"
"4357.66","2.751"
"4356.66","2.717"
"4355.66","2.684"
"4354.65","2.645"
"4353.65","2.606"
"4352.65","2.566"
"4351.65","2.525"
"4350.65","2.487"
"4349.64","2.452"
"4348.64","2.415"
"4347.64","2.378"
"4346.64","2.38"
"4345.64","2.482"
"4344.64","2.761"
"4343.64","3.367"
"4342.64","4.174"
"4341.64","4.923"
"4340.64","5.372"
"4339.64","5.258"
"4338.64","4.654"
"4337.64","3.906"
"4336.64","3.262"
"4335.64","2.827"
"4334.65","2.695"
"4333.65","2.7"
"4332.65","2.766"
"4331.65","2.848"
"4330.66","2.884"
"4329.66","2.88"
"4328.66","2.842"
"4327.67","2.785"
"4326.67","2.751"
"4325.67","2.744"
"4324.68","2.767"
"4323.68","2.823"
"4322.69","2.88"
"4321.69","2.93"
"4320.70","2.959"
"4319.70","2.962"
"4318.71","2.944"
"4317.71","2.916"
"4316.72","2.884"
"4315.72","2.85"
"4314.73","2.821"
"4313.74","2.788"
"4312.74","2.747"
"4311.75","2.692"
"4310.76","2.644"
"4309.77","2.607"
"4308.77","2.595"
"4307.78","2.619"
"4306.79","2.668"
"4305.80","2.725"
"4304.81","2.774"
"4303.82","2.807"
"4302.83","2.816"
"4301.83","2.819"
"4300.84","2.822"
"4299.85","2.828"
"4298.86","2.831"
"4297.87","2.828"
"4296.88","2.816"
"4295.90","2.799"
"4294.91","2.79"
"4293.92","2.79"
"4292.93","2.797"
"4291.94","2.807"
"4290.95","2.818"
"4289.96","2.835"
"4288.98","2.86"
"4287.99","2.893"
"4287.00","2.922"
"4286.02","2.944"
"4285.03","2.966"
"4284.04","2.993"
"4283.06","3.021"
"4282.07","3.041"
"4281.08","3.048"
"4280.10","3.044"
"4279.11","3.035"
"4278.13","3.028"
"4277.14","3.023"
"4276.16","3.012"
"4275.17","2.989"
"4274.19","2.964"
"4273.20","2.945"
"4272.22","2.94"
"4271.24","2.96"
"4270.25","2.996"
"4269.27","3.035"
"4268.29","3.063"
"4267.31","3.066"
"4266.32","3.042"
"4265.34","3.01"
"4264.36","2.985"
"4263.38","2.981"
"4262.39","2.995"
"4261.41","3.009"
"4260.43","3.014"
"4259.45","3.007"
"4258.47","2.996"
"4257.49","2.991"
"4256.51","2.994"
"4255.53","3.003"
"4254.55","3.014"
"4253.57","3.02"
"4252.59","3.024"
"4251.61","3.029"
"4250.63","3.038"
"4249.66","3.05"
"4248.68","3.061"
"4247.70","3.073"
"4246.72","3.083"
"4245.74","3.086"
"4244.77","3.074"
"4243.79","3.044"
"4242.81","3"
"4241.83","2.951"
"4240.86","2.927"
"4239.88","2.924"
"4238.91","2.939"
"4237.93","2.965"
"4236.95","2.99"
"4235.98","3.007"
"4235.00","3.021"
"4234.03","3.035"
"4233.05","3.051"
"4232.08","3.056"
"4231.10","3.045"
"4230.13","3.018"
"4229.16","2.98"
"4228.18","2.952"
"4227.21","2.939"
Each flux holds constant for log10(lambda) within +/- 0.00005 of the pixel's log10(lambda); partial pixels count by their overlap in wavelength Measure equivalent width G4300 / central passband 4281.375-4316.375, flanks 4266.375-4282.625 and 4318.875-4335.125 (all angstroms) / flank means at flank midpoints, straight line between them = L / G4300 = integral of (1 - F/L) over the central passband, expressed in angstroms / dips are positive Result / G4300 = 1.4 angstroms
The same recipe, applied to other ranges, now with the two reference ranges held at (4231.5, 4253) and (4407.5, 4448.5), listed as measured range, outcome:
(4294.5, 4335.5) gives 1.9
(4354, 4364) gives 0.4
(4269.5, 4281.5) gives -0.1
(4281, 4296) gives 0.3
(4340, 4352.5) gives -1.1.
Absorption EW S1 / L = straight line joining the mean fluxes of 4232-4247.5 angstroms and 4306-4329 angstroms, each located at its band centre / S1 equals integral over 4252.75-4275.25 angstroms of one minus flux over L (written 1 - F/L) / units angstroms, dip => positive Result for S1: -0.5 angstroms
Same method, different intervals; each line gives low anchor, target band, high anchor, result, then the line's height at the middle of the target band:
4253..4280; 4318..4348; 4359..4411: -3.08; 2.9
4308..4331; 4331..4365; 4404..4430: -3.36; 2.78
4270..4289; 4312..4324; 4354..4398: 0.22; 2.93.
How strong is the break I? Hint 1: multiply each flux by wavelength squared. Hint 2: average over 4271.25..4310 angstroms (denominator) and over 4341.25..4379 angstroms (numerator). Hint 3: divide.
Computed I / 1.0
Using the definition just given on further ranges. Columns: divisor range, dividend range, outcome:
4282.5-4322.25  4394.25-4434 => 1.03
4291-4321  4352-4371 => 1.01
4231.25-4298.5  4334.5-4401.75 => 1.05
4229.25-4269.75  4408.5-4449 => 1.01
